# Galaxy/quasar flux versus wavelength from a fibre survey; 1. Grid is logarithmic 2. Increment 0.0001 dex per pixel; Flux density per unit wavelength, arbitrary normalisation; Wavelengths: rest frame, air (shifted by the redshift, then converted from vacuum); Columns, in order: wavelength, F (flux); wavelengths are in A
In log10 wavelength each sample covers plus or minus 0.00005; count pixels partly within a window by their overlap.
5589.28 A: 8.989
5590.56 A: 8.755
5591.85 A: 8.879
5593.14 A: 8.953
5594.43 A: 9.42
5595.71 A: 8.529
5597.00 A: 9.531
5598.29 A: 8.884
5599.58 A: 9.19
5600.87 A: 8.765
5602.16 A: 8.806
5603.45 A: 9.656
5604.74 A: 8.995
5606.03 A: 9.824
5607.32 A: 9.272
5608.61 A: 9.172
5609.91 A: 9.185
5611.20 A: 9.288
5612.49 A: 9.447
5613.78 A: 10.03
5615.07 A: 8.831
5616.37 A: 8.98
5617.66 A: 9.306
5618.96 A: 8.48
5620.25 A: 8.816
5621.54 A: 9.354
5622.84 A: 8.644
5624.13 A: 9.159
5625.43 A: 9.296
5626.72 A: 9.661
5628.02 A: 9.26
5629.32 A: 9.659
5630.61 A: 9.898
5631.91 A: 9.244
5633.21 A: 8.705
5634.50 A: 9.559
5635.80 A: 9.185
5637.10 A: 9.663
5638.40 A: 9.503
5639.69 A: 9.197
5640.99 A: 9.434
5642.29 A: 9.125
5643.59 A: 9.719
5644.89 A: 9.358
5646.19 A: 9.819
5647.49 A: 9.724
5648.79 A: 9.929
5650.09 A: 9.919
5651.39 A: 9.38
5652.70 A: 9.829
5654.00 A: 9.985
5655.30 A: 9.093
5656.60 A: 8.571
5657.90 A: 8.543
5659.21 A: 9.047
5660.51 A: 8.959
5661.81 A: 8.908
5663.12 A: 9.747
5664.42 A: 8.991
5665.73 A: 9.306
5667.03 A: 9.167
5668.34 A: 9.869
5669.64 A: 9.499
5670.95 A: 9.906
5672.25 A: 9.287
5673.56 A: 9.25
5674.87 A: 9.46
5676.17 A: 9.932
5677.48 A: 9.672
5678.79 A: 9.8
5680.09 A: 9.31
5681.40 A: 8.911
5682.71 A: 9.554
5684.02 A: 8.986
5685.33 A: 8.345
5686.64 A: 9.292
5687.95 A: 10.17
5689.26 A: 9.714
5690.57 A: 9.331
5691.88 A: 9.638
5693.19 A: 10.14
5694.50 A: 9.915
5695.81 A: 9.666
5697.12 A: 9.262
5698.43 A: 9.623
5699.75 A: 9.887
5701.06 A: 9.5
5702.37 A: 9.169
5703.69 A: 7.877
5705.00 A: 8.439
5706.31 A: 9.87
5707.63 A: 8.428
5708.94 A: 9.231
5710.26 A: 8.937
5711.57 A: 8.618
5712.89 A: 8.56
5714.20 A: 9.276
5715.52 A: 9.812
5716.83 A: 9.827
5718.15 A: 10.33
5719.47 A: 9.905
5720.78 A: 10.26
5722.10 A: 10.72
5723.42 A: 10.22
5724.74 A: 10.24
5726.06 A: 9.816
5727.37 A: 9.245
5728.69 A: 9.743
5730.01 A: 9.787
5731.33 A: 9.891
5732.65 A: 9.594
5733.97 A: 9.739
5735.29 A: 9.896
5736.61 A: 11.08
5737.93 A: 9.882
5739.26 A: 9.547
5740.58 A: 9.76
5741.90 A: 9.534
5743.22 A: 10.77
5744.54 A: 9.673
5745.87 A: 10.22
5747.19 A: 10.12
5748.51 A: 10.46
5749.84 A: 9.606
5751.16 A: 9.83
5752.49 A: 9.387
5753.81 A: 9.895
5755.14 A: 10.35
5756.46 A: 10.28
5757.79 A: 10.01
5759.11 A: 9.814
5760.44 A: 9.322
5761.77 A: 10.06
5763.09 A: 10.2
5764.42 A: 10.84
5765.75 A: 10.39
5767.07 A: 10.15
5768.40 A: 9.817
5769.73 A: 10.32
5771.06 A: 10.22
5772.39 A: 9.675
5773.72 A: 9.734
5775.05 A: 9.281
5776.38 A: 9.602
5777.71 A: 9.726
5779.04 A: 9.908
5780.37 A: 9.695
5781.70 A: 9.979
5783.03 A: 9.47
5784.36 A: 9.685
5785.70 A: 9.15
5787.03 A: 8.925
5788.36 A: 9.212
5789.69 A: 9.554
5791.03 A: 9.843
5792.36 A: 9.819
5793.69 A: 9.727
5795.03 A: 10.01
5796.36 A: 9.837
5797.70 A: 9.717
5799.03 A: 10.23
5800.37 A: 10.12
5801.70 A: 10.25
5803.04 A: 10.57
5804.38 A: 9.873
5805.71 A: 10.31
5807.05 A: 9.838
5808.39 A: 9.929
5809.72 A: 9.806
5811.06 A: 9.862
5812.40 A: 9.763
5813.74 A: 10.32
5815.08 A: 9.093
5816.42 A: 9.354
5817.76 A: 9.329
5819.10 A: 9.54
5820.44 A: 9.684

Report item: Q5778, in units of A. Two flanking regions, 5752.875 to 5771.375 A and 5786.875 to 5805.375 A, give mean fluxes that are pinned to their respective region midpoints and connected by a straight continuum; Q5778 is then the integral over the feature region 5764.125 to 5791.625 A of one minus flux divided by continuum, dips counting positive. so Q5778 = 0.7 A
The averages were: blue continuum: 10.1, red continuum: 9.87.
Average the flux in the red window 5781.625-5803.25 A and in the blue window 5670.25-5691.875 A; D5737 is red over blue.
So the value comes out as 1.03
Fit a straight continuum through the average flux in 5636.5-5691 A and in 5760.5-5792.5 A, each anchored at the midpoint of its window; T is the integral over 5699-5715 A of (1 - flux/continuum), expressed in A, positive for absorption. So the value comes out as 0.94 A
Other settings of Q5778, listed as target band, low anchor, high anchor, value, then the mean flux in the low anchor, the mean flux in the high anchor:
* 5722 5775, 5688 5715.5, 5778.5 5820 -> -2.6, 9.29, 9.76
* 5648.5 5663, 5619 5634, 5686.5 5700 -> 0.2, 9.22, 9.7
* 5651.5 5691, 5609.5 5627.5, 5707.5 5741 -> 0.4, 9.18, 9.73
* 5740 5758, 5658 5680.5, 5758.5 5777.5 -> -0.3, 9.4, 9.95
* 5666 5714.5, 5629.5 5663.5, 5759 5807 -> 1.0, 9.39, 9.86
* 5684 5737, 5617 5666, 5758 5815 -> 0.1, 9.31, 9.86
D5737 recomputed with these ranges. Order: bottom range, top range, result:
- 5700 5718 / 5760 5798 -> 1.08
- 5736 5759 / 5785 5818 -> 0.98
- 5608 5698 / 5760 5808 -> 1.05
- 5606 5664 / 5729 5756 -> 1.07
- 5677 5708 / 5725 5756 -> 1.06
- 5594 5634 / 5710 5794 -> 1.07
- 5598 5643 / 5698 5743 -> 1.04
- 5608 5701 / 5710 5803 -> 1.05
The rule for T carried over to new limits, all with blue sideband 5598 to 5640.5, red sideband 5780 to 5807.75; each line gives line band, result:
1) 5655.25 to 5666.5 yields 0.43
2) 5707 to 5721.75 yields 0.21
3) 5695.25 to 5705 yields 0.29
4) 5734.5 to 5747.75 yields -0.57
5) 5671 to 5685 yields 0.03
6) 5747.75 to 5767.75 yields -0.73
